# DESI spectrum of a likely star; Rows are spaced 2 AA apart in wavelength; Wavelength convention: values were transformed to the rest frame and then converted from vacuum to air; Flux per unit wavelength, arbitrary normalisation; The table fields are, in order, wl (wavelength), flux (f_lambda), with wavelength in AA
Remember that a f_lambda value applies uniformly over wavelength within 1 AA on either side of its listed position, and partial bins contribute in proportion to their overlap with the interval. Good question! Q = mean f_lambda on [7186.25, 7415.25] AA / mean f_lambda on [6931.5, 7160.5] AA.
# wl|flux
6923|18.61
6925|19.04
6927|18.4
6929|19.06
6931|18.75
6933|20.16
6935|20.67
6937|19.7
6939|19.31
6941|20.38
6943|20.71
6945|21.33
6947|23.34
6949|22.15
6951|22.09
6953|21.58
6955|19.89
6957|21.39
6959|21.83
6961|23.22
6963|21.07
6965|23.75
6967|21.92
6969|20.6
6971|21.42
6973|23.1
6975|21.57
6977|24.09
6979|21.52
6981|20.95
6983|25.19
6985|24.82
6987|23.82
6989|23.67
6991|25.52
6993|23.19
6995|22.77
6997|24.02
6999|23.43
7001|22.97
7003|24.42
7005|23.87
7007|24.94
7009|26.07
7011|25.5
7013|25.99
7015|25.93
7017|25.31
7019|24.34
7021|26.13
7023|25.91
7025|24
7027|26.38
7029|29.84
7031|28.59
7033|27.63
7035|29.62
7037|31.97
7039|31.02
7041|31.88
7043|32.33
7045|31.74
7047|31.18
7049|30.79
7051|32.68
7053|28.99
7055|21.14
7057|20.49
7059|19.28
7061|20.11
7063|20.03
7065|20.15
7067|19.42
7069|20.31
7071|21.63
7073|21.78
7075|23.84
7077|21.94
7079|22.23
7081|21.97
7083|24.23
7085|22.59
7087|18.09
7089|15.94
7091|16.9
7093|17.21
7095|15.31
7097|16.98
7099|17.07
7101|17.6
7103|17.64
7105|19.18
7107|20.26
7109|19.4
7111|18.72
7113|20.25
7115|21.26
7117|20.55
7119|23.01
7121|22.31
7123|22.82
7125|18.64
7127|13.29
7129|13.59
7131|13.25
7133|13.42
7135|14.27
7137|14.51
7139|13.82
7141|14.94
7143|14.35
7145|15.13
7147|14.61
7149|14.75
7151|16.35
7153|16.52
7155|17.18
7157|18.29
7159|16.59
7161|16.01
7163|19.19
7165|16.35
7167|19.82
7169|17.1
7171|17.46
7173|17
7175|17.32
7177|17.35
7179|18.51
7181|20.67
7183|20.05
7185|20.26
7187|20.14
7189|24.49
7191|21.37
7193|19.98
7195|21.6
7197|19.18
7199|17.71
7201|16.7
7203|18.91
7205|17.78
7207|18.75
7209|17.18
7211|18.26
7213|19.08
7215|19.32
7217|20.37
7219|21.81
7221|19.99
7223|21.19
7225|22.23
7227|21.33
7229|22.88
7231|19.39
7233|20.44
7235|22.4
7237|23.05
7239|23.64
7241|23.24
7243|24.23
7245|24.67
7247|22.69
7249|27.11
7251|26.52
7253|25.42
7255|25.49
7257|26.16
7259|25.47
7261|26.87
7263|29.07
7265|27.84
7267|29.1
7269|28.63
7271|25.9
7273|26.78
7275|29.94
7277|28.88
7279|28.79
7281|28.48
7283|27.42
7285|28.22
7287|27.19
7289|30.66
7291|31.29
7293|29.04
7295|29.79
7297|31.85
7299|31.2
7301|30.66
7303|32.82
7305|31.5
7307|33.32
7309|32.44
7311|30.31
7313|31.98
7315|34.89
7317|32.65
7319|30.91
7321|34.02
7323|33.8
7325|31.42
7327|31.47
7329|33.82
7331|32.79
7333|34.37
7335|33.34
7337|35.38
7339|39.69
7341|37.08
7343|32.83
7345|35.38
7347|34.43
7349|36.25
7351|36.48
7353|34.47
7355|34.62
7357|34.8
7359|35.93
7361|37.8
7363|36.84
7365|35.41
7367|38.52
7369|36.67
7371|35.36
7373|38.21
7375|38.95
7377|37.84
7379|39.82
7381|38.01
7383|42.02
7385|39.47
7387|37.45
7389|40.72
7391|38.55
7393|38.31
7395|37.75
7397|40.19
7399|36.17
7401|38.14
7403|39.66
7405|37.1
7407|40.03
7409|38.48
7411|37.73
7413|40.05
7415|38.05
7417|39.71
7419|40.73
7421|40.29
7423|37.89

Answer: 1.39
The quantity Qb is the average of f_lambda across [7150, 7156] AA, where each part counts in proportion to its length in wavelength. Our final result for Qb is 16.7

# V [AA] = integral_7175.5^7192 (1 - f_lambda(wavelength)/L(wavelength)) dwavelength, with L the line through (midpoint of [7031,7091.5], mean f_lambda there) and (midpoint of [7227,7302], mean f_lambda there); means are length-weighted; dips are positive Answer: 3.6 AA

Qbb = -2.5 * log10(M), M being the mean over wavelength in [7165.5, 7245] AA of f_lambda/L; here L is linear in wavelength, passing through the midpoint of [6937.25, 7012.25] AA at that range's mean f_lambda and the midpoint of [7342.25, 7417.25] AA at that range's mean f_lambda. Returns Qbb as 0.478 mag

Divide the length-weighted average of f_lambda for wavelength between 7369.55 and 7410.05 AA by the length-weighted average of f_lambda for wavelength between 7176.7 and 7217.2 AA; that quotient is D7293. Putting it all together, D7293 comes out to 1.99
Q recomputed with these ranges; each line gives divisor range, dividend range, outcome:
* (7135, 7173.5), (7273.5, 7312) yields 1.86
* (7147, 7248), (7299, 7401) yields 1.82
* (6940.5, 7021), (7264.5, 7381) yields 1.43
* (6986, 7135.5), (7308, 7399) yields 1.58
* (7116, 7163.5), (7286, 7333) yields 1.92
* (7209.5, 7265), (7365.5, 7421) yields 1.67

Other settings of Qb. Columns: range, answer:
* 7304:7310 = 32.4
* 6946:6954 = 22.3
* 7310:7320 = 32.1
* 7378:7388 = 39.4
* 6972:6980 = 22.6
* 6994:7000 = 23.4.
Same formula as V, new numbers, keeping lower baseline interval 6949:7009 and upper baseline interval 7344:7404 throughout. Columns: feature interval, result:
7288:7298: 1.15 AA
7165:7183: 7.14 AA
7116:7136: 7.61 AA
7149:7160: 4.71 AA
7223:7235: 4.03 AA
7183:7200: 5.63 AA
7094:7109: 5.25 AA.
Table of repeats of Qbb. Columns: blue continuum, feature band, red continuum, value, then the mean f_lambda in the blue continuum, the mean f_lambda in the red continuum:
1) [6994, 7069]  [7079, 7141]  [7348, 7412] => 0.49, 25.9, 37.7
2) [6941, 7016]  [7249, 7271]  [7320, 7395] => 0.21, 23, 36.3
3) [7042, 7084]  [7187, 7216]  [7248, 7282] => 0.34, 24.1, 27.4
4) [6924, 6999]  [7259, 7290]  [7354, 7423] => 0.20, 21.8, 38.2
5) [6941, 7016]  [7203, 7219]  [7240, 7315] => 0.40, 23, 28.5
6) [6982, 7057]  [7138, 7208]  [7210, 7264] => 0.32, 26.6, 23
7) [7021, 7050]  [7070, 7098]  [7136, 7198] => 0.25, 29.4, 17.8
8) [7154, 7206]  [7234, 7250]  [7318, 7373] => 0.04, 18.7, 35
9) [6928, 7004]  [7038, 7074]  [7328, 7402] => 0.00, 22.1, 36.9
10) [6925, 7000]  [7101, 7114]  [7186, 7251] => 0.12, 21.9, 21.1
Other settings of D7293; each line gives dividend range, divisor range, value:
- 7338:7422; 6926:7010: 1.70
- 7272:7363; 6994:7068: 1.25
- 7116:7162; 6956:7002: 0.72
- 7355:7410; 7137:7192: 2.17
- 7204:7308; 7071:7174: 1.42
